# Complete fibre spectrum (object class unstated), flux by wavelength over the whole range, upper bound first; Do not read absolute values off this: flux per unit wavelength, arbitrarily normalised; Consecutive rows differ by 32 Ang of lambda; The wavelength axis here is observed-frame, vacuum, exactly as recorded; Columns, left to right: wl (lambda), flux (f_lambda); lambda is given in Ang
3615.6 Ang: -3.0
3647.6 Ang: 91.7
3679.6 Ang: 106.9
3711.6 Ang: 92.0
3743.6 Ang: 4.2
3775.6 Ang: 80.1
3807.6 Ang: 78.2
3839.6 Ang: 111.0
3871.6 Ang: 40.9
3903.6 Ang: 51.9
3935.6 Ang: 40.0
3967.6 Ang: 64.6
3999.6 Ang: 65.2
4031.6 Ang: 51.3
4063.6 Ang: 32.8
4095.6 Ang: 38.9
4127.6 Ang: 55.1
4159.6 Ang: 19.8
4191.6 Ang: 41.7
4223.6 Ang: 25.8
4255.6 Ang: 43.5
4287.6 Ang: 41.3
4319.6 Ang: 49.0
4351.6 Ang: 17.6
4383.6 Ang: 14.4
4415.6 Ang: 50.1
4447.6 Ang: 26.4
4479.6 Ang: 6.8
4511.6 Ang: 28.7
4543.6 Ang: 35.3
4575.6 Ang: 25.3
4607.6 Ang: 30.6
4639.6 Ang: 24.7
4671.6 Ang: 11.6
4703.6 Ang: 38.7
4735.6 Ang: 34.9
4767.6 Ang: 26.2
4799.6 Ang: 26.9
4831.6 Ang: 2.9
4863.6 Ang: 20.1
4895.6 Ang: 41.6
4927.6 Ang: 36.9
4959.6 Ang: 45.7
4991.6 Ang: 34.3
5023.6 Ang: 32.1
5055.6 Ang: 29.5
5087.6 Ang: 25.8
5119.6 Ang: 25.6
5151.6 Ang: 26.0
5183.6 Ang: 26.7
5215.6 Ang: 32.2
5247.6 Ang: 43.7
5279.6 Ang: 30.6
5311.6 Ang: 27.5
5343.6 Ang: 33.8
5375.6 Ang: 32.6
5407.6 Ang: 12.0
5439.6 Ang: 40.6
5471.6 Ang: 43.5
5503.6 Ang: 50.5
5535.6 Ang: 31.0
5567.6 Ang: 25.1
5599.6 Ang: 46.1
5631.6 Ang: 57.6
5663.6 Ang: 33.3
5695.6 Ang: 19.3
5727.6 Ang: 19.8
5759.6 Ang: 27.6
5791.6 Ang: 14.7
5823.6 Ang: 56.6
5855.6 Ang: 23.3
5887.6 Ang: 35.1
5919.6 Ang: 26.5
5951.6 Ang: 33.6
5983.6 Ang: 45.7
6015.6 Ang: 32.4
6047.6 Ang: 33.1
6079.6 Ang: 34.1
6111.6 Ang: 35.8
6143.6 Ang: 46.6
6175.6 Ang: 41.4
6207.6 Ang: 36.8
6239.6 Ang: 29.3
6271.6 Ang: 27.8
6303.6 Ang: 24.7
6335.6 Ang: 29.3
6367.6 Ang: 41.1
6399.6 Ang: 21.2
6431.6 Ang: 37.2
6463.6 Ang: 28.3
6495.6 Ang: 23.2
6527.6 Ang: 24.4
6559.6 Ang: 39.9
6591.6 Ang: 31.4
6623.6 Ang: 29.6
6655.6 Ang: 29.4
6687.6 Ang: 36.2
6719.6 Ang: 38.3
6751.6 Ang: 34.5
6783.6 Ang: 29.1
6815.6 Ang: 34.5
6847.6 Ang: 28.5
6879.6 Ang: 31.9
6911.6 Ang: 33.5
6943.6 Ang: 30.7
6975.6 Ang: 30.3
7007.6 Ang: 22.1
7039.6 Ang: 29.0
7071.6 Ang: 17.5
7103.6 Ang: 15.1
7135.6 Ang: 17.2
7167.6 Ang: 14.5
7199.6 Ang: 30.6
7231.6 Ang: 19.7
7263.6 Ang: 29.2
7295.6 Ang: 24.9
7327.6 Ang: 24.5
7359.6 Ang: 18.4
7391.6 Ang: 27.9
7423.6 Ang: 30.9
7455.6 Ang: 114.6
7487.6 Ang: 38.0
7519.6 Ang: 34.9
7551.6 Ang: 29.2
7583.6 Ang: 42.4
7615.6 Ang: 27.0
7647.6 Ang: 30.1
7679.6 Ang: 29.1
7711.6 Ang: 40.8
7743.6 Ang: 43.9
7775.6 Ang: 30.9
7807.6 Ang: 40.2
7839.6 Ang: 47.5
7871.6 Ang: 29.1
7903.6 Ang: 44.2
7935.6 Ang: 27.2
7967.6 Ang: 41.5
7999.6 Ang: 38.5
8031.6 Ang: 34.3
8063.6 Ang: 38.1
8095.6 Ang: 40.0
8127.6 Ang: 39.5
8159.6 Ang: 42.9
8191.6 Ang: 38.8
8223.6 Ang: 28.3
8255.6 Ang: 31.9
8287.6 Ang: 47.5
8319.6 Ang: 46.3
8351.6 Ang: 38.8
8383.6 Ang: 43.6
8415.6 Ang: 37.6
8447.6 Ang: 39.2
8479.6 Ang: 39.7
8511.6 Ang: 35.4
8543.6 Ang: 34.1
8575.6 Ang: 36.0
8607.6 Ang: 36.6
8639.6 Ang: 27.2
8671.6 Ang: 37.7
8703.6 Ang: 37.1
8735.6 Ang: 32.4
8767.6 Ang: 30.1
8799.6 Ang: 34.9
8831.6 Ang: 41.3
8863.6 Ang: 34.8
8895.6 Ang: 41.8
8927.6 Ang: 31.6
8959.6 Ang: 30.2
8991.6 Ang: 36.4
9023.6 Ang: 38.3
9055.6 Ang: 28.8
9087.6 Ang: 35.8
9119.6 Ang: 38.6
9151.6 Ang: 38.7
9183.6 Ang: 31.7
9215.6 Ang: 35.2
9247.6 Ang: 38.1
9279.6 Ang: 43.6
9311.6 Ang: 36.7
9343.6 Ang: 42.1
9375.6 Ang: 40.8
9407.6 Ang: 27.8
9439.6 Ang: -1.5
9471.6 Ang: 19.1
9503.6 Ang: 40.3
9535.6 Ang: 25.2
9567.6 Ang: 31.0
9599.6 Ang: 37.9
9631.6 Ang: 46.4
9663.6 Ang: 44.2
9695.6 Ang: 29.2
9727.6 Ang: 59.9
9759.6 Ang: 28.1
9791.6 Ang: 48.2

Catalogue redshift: 1.001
